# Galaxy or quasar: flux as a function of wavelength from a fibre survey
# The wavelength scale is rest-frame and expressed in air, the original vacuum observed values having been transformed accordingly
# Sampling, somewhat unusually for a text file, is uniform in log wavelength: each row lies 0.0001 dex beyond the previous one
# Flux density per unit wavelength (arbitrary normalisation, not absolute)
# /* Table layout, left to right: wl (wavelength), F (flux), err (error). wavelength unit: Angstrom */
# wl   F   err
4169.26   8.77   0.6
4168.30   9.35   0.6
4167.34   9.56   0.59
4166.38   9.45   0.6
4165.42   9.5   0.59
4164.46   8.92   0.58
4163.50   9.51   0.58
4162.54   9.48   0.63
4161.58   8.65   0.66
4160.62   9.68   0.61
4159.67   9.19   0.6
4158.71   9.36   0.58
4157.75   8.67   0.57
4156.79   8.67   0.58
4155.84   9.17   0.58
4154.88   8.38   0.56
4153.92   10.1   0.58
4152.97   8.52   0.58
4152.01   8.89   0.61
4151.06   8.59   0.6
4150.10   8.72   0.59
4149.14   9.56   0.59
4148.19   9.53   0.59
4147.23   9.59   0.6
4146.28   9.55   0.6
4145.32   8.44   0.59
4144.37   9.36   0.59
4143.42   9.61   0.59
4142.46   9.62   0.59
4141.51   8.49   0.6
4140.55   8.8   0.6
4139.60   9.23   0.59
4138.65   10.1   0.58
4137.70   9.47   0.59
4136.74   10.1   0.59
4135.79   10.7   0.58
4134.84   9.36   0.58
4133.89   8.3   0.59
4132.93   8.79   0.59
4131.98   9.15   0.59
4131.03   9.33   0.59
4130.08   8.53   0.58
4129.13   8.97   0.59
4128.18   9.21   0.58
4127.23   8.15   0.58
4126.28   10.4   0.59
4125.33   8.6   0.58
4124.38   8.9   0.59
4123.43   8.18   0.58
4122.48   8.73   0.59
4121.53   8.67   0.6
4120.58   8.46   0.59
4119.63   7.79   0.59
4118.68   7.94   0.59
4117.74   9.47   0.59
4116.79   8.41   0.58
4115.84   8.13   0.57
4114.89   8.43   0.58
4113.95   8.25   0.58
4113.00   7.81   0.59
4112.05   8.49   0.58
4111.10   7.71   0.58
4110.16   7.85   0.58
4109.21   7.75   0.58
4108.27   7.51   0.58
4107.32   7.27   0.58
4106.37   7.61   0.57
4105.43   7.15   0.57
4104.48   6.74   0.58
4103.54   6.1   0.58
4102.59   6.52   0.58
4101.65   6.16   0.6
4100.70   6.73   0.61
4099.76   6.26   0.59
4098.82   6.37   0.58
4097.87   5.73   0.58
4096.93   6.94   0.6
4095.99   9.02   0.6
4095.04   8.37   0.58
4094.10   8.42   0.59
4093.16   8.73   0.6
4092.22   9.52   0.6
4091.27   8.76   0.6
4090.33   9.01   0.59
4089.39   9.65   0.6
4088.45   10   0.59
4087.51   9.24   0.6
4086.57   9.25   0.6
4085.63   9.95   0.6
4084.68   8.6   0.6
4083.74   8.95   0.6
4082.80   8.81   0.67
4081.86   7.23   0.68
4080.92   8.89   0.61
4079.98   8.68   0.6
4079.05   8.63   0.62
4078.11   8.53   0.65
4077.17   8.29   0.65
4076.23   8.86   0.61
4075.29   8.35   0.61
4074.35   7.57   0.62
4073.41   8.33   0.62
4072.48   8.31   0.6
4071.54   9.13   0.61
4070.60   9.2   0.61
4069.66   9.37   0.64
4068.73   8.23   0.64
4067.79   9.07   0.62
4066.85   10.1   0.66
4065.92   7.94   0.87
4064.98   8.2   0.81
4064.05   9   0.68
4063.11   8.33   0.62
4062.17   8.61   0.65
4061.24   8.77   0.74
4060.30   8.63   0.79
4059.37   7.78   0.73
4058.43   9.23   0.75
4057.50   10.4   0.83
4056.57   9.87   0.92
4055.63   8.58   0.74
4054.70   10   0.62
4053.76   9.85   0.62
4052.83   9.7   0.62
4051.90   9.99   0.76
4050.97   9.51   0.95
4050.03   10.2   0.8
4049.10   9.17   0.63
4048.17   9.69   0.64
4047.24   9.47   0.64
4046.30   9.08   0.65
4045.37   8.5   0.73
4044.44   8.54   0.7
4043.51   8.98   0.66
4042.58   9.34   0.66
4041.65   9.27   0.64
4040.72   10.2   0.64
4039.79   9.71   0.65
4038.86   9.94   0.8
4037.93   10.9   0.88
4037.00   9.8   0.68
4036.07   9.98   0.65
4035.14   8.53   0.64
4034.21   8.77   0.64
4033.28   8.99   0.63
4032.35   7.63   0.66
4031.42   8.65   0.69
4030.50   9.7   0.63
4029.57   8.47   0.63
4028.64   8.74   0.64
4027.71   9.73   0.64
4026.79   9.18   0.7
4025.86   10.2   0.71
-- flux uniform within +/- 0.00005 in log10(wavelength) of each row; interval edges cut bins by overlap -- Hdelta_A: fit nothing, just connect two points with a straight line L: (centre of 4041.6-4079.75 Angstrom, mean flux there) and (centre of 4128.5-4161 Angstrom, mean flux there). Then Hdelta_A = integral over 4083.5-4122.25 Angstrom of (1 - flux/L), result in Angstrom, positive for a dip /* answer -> 4.5 Angstrom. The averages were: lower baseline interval 8.99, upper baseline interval 9.19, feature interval 8.04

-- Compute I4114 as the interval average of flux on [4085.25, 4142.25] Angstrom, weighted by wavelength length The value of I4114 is 8.4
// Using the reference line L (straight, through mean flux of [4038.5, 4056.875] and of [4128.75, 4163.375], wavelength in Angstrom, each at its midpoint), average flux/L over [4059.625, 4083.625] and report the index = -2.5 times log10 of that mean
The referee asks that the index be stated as 0.10 mag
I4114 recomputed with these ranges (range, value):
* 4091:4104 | 7.38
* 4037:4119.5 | 8.6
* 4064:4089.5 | 8.79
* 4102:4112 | 7.26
